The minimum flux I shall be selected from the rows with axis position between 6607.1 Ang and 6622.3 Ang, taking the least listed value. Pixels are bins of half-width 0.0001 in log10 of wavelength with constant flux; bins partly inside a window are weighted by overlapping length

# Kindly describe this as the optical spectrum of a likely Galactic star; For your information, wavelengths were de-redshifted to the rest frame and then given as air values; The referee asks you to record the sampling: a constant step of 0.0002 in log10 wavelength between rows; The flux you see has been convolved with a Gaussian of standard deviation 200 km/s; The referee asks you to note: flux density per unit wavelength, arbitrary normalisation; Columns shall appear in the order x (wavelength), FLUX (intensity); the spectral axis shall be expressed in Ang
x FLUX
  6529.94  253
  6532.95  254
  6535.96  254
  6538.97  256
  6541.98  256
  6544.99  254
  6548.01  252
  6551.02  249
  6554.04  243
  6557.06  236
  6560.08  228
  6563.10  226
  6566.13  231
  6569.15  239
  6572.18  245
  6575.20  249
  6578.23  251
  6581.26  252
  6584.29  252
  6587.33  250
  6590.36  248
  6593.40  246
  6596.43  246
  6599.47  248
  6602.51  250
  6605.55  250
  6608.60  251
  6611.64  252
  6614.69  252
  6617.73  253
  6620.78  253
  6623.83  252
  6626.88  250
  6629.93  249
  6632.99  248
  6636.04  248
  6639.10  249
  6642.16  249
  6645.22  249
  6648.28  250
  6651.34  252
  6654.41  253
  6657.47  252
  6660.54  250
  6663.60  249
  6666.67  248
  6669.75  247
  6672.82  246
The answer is 251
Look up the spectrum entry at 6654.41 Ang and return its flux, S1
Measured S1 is 253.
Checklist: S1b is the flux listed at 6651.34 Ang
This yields 252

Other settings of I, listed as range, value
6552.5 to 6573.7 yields 226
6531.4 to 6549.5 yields 252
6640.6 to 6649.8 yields 249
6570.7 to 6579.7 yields 245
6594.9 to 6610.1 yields 246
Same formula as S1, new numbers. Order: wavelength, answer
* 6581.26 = 252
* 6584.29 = 252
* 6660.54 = 250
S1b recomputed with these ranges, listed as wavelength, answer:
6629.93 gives 249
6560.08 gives 228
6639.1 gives 249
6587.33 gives 250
